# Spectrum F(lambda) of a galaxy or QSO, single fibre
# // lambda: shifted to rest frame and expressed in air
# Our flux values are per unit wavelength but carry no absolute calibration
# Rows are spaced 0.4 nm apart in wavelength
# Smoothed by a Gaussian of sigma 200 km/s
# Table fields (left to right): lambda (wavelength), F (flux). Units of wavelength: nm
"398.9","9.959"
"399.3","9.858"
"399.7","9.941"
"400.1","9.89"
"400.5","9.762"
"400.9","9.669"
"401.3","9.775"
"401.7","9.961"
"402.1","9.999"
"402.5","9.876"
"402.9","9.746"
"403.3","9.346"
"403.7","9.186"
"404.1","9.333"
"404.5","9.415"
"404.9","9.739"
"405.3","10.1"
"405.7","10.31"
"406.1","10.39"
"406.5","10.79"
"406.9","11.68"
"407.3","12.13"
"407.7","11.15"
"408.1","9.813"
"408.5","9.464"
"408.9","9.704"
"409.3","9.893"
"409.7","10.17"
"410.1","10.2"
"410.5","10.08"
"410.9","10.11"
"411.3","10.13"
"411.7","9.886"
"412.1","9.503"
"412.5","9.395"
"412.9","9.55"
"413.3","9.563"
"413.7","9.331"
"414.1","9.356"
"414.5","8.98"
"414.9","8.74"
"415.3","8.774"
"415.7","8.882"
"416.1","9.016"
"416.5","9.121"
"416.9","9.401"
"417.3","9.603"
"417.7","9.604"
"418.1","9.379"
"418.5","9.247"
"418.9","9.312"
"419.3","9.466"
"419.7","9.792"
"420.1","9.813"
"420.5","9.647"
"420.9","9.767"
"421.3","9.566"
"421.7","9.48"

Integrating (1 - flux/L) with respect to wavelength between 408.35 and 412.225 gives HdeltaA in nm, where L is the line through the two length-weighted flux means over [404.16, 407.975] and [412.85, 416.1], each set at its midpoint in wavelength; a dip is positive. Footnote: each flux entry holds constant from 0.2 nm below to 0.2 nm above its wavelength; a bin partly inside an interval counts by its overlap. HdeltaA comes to -0.04 nm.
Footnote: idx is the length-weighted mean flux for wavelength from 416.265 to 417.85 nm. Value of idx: 9.42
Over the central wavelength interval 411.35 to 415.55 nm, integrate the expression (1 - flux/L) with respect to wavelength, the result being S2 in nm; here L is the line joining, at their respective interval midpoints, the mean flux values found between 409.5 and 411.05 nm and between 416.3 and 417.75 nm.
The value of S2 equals 0.20 nm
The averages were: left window 10.1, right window 9.41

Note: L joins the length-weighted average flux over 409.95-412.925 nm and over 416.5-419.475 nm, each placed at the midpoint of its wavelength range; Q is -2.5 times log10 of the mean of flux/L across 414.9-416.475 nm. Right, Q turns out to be 0.079 mag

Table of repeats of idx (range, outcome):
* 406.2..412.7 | 10.3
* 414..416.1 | 8.93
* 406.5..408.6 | 10.9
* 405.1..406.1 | 10.2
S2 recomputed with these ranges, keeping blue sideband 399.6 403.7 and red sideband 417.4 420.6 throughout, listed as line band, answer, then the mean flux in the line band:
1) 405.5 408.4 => -0.35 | 10.8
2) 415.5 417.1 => 0.08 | 9.11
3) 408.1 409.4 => 0.00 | 9.69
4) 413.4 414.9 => 0.06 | 9.18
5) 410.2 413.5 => -0.06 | 9.79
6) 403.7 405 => 0.04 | 9.43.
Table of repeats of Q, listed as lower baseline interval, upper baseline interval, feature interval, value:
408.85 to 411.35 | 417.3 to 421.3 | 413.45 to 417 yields 0.08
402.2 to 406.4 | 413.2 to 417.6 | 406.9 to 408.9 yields -0.12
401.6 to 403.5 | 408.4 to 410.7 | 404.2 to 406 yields -0.01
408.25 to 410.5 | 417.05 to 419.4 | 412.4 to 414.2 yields 0.03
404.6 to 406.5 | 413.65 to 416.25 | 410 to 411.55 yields -0.07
